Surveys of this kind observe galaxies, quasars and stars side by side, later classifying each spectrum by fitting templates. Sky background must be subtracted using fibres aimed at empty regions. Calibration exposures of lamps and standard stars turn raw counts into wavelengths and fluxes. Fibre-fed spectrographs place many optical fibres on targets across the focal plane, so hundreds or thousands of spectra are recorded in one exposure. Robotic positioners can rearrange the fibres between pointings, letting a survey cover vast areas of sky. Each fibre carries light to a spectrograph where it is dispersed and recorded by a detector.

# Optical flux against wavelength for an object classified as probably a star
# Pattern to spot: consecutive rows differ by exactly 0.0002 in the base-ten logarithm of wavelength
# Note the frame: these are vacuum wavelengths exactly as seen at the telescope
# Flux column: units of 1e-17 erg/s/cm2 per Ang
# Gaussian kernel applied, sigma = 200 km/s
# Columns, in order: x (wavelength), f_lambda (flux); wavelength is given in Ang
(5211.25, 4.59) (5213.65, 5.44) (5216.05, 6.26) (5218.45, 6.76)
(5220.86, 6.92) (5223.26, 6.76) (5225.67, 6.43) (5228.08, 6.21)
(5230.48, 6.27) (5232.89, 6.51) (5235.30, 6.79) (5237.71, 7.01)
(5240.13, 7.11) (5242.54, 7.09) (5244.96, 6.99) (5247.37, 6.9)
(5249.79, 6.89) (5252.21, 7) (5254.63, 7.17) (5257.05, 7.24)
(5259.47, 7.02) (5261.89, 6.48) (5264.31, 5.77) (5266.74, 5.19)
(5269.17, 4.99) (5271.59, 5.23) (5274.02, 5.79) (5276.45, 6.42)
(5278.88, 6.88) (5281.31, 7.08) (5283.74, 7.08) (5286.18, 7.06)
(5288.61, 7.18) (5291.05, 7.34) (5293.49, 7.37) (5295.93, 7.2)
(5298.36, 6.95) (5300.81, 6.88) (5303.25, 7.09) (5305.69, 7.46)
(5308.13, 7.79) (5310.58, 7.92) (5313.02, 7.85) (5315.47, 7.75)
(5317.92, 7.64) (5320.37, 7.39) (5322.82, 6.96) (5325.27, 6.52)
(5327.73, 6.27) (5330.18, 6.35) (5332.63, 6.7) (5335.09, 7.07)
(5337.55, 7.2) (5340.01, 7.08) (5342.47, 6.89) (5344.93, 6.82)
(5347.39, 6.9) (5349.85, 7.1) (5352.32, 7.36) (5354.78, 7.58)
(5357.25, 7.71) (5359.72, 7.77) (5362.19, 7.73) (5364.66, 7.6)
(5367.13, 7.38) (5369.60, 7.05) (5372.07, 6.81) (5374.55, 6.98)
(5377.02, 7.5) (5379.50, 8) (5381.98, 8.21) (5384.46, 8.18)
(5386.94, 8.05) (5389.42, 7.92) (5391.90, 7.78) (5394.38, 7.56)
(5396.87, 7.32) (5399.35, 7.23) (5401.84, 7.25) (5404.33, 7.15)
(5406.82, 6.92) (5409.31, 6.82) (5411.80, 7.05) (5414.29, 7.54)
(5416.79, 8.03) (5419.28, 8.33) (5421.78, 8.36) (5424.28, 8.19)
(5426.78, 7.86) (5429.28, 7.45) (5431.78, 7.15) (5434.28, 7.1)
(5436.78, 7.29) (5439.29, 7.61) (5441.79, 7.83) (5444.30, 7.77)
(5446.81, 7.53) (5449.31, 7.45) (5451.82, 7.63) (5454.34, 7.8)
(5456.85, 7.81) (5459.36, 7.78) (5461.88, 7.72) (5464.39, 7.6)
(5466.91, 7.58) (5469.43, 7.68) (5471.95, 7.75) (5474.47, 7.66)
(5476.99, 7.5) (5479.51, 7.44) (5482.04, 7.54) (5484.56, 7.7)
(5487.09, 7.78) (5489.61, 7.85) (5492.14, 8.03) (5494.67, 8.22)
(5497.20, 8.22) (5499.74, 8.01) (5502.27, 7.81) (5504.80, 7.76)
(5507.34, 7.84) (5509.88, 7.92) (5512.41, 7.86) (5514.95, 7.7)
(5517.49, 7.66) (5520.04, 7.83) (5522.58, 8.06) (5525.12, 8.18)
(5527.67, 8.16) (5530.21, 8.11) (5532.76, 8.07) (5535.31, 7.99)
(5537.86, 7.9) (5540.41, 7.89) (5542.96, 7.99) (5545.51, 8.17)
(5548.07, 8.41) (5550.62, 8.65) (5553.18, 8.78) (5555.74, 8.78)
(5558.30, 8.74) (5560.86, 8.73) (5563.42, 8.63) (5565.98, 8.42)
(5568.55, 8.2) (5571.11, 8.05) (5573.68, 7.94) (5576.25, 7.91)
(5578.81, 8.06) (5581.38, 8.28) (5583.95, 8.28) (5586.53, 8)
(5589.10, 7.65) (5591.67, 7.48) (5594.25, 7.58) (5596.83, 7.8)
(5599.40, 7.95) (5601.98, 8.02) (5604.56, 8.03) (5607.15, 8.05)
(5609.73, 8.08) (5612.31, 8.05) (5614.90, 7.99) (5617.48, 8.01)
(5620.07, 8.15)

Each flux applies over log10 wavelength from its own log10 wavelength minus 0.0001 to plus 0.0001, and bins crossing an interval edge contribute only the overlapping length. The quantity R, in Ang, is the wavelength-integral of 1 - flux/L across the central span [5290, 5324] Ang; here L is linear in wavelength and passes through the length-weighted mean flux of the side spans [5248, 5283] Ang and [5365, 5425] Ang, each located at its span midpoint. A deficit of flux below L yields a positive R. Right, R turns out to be -3.2 Ang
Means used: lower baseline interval 6.39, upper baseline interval 7.56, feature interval 7.4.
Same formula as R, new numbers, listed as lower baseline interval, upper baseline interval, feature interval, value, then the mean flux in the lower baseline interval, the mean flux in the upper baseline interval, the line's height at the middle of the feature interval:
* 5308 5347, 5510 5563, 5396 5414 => 0.93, 7.11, 8.19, 7.51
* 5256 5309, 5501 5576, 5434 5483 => 0.49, 6.7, 8.14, 7.69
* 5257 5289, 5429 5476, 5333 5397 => -4.17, 6.34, 7.59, 6.98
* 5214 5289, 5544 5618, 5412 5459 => -1.46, 6.58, 8.16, 7.46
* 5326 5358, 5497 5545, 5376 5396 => -1.87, 6.98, 7.94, 7.22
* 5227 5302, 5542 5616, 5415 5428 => -1.24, 6.68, 8.16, 7.42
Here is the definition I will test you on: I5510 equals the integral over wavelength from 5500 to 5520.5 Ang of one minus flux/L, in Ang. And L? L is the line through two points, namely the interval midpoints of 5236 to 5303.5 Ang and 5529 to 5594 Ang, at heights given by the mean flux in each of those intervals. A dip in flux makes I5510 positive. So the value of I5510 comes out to 0.3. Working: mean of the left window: 6.72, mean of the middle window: 7.81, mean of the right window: 8.19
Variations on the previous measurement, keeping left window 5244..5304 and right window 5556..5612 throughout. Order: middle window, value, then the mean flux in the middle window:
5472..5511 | -0.7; 7.82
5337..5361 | -0.7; 7.24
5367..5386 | -1.0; 7.53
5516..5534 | -0.4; 8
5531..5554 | -0.8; 8.19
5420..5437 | -0.6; 7.67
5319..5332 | 0.4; 6.71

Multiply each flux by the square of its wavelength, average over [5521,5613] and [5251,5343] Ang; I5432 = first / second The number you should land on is 1.3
